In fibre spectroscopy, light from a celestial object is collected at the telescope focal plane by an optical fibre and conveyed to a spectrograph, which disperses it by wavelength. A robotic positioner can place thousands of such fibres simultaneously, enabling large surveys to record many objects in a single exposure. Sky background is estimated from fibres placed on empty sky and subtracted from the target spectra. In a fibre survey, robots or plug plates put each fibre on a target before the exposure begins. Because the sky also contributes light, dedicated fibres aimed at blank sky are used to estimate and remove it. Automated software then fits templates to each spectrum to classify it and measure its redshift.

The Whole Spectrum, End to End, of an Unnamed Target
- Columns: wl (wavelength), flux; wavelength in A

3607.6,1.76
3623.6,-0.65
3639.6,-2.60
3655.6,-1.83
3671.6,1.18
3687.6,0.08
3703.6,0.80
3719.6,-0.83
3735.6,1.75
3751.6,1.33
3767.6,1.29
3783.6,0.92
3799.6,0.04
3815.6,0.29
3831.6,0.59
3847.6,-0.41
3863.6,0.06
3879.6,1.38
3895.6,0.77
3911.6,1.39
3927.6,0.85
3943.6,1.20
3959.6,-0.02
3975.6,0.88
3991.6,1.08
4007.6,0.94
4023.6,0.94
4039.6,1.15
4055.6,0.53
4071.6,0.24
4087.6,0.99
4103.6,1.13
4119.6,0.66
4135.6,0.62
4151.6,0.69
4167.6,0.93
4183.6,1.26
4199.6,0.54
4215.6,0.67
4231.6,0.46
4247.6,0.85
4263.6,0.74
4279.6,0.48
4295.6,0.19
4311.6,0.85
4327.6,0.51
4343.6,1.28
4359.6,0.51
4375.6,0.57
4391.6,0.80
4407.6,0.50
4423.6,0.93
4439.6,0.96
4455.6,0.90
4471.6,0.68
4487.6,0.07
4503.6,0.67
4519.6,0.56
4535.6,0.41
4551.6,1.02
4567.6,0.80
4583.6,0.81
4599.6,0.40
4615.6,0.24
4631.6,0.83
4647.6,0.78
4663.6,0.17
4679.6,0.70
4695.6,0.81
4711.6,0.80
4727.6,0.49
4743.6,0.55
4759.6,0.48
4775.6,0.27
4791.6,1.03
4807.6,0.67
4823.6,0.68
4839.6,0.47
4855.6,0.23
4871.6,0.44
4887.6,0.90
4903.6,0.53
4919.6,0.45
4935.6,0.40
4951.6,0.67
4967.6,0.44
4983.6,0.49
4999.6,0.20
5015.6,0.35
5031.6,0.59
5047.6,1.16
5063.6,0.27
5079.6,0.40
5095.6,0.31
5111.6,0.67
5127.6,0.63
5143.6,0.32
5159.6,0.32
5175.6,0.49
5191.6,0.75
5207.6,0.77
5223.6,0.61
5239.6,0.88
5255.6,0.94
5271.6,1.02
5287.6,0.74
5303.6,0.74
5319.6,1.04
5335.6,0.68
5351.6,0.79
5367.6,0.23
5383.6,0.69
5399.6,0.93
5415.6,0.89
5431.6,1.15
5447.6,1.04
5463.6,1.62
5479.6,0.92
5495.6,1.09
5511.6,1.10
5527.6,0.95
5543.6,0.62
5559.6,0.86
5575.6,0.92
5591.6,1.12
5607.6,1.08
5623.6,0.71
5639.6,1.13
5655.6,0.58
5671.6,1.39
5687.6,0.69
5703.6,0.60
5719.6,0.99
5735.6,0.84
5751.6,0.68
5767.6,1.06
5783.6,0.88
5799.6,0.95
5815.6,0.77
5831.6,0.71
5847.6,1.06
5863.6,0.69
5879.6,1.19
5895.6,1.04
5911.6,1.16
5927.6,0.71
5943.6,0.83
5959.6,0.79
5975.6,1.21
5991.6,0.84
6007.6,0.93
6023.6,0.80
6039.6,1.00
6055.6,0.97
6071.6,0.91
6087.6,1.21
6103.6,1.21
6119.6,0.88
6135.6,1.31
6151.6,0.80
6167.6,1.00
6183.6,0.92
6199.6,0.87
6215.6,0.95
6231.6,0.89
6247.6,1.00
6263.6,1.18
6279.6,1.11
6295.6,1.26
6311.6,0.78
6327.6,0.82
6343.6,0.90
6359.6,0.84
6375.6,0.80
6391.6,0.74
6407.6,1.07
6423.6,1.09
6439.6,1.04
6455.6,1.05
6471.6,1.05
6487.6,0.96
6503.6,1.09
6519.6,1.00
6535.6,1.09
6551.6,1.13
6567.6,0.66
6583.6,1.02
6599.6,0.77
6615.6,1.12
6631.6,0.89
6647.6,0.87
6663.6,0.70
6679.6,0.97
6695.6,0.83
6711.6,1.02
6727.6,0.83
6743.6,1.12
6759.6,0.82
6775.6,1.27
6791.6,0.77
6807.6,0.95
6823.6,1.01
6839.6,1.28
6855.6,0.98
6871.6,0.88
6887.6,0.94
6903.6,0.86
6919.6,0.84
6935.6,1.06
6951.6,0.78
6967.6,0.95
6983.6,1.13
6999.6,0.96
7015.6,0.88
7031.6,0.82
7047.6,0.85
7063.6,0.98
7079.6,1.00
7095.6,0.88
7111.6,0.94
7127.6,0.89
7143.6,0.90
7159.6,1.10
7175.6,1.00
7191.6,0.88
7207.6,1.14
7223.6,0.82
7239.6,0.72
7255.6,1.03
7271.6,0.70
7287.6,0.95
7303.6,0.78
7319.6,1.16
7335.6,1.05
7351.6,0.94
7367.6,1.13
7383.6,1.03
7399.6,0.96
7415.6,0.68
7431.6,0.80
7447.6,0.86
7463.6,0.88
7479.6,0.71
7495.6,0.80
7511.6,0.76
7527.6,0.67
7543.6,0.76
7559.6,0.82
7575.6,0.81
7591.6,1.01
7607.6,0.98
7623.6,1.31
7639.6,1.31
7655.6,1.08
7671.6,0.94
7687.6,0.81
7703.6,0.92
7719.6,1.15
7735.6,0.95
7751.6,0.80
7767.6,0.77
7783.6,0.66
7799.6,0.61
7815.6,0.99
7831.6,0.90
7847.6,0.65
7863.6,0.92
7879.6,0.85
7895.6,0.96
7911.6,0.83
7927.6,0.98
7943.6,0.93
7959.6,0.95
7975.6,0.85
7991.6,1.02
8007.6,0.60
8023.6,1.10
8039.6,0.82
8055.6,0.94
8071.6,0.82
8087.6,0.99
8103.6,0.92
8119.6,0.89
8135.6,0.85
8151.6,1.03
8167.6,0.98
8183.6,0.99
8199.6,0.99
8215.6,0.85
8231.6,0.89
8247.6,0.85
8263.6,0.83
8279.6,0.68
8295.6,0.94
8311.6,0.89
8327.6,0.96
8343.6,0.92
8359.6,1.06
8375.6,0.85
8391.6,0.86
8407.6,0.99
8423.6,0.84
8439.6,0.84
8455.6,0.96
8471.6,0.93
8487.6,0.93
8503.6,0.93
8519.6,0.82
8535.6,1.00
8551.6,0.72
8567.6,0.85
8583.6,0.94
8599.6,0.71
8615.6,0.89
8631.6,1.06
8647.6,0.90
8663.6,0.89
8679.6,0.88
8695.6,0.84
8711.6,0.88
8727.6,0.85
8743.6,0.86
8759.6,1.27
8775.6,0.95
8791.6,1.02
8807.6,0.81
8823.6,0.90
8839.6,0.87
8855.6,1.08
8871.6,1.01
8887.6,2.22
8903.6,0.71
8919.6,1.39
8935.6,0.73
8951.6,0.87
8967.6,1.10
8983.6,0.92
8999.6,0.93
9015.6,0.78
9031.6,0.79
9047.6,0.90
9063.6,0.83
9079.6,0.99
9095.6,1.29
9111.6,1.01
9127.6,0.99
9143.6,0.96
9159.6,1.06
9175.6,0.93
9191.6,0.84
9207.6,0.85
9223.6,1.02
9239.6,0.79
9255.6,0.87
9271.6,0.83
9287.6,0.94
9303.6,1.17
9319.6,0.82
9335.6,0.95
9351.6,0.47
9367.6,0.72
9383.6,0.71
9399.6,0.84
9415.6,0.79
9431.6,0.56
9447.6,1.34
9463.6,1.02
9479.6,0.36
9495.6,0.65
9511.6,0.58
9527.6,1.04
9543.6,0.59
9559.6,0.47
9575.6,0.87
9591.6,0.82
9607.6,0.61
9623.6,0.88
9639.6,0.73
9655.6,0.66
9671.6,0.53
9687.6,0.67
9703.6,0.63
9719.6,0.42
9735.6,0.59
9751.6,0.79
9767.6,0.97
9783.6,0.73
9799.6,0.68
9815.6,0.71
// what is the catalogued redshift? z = 0.35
